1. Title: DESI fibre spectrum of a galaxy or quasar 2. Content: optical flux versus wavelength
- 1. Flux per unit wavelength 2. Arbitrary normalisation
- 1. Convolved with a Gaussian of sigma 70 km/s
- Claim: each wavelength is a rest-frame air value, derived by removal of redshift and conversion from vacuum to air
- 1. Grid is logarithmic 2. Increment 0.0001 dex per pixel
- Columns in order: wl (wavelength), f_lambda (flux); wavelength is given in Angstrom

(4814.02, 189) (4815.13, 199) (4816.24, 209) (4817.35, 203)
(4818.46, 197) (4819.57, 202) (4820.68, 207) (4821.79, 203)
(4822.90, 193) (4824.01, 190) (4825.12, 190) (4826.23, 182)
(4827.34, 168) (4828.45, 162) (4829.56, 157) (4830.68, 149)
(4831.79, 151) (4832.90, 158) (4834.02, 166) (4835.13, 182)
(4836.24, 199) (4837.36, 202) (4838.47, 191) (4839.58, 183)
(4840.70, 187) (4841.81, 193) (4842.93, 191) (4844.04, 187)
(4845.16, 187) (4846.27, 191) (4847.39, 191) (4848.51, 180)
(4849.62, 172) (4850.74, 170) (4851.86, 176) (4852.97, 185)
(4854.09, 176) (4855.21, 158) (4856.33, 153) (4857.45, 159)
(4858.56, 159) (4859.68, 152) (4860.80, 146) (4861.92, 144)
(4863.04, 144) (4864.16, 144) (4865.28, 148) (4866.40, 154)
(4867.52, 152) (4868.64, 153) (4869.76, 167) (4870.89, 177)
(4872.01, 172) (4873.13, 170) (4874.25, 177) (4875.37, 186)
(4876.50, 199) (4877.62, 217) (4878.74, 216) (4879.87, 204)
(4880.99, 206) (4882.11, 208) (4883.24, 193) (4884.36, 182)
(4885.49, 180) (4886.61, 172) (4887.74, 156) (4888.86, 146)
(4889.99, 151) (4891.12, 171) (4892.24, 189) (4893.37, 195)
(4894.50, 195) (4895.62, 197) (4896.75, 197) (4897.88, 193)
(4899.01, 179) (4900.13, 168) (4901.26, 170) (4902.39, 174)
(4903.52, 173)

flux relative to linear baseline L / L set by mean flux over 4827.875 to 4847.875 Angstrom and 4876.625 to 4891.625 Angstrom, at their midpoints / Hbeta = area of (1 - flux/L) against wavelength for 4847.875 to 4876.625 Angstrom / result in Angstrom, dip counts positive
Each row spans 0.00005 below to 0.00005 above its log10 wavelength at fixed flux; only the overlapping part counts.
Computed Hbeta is 2.9 Angstrom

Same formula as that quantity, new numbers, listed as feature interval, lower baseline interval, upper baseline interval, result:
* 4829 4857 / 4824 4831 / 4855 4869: -2.7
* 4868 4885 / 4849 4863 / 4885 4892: -2.6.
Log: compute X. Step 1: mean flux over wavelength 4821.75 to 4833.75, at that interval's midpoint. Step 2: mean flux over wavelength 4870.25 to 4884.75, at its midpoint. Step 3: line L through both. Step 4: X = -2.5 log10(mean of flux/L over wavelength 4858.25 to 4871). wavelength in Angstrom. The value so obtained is 0.23 mag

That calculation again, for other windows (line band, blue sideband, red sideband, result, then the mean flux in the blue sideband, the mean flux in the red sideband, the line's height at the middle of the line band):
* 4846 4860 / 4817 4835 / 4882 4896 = 0.05 mag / 180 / 178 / 179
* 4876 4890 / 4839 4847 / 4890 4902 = -0.02 mag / 189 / 184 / 185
